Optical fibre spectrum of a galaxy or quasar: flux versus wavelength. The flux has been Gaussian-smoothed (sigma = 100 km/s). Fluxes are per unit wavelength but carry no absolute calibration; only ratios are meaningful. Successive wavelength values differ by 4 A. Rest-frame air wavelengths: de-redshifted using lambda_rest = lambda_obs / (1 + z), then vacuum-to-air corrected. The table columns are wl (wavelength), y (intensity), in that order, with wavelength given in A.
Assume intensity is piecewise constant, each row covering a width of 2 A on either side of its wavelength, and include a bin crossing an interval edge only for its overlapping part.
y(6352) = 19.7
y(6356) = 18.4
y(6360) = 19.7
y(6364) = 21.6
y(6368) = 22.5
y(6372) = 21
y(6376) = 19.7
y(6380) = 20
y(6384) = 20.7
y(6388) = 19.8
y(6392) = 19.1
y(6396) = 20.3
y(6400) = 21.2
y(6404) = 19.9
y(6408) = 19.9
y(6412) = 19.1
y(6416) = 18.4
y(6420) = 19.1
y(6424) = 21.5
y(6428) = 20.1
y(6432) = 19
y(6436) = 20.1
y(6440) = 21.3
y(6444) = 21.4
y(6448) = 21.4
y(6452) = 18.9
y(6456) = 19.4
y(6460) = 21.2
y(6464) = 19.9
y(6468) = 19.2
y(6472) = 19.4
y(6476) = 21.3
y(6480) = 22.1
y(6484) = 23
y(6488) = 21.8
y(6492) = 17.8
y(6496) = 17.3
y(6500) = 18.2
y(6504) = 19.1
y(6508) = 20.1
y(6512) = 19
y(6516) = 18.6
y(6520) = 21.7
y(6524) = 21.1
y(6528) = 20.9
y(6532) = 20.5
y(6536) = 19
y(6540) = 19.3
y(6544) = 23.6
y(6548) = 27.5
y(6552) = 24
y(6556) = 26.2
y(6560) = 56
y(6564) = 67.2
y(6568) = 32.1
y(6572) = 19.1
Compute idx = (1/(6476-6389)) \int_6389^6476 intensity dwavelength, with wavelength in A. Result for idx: 20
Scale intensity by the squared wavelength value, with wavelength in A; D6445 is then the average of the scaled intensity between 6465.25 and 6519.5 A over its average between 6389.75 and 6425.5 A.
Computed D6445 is 1.03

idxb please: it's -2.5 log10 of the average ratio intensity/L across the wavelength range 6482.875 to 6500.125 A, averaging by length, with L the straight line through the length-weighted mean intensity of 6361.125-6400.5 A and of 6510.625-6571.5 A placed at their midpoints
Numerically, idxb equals 0.28 mag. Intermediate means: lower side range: 20.5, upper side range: 27.7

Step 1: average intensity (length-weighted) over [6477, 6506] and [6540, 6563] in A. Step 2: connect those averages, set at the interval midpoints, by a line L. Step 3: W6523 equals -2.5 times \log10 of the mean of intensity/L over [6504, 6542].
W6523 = 0.29 mag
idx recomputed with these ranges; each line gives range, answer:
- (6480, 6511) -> 19.8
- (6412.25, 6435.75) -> 19.6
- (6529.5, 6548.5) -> 21.5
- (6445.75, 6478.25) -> 20.1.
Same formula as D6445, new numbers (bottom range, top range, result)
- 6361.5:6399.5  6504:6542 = 1.02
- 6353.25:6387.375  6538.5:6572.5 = 1.74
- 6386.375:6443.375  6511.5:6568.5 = 1.46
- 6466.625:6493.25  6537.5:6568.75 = 1.69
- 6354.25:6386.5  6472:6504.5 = 1.02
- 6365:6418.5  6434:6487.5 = 1.05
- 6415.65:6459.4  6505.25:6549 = 1.06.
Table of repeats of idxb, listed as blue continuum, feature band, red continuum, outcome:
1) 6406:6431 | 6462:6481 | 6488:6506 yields -0.08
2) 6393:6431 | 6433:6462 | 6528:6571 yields 0.11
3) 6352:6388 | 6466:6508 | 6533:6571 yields 0.36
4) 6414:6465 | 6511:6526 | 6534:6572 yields 0.37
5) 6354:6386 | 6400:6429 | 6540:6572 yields 0.20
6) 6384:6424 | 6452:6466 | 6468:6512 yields -0.01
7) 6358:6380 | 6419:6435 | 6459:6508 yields 0.02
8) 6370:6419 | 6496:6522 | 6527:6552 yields 0.12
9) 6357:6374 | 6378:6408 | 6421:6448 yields 0.04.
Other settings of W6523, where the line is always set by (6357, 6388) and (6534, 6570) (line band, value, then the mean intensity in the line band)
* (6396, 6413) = 0.134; 20.1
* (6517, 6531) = 0.419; 21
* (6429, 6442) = 0.230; 20.1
